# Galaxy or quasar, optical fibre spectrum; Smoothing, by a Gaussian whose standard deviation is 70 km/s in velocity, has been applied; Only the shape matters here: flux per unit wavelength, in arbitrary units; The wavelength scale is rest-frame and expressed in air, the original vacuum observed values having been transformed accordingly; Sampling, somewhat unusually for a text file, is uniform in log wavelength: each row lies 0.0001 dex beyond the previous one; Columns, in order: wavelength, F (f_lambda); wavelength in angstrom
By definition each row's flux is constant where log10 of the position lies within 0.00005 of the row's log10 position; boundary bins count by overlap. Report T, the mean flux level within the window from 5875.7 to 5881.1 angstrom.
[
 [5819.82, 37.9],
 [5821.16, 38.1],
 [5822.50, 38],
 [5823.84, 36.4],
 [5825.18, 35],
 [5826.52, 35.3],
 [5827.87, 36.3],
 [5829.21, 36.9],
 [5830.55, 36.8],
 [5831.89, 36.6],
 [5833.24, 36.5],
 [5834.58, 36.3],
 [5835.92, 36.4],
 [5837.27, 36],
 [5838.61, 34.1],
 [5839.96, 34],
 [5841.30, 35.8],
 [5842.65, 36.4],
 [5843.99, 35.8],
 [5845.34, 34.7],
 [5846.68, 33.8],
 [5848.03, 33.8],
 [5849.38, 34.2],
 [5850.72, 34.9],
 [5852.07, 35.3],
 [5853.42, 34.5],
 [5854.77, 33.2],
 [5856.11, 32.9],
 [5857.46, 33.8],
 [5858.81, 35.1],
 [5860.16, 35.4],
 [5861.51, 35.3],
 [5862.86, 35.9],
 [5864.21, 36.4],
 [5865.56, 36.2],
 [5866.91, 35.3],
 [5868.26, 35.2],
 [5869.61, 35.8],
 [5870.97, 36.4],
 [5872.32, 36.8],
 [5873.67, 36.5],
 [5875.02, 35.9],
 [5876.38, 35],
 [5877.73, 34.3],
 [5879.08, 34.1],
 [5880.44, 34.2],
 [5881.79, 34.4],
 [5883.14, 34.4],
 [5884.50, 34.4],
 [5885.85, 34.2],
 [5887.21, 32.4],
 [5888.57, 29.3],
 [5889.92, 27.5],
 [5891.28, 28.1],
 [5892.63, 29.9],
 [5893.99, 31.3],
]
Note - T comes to 34.4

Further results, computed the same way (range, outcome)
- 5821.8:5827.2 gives 36.2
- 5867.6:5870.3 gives 35.4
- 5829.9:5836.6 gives 36.5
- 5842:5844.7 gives 36.1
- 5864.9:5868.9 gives 35.6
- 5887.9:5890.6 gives 28.4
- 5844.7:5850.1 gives 34.2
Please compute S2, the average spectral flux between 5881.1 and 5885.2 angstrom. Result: 34.5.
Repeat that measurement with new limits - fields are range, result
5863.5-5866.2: 36.3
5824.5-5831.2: 36.1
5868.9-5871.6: 36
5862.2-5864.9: 36.2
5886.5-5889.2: 30.8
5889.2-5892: 28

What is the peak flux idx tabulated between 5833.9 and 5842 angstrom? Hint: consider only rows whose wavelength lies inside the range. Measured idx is 36.4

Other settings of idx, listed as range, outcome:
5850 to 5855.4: 35.3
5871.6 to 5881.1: 36.8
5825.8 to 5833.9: 36.9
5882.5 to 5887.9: 34.4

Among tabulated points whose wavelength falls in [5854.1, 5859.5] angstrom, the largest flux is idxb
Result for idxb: 35.1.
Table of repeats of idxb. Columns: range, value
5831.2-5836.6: 36.6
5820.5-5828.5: 38.1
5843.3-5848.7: 35.8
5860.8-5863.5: 35.9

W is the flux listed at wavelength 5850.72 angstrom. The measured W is 34.9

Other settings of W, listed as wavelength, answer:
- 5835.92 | 36.4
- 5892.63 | 29.9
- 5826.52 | 35.3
